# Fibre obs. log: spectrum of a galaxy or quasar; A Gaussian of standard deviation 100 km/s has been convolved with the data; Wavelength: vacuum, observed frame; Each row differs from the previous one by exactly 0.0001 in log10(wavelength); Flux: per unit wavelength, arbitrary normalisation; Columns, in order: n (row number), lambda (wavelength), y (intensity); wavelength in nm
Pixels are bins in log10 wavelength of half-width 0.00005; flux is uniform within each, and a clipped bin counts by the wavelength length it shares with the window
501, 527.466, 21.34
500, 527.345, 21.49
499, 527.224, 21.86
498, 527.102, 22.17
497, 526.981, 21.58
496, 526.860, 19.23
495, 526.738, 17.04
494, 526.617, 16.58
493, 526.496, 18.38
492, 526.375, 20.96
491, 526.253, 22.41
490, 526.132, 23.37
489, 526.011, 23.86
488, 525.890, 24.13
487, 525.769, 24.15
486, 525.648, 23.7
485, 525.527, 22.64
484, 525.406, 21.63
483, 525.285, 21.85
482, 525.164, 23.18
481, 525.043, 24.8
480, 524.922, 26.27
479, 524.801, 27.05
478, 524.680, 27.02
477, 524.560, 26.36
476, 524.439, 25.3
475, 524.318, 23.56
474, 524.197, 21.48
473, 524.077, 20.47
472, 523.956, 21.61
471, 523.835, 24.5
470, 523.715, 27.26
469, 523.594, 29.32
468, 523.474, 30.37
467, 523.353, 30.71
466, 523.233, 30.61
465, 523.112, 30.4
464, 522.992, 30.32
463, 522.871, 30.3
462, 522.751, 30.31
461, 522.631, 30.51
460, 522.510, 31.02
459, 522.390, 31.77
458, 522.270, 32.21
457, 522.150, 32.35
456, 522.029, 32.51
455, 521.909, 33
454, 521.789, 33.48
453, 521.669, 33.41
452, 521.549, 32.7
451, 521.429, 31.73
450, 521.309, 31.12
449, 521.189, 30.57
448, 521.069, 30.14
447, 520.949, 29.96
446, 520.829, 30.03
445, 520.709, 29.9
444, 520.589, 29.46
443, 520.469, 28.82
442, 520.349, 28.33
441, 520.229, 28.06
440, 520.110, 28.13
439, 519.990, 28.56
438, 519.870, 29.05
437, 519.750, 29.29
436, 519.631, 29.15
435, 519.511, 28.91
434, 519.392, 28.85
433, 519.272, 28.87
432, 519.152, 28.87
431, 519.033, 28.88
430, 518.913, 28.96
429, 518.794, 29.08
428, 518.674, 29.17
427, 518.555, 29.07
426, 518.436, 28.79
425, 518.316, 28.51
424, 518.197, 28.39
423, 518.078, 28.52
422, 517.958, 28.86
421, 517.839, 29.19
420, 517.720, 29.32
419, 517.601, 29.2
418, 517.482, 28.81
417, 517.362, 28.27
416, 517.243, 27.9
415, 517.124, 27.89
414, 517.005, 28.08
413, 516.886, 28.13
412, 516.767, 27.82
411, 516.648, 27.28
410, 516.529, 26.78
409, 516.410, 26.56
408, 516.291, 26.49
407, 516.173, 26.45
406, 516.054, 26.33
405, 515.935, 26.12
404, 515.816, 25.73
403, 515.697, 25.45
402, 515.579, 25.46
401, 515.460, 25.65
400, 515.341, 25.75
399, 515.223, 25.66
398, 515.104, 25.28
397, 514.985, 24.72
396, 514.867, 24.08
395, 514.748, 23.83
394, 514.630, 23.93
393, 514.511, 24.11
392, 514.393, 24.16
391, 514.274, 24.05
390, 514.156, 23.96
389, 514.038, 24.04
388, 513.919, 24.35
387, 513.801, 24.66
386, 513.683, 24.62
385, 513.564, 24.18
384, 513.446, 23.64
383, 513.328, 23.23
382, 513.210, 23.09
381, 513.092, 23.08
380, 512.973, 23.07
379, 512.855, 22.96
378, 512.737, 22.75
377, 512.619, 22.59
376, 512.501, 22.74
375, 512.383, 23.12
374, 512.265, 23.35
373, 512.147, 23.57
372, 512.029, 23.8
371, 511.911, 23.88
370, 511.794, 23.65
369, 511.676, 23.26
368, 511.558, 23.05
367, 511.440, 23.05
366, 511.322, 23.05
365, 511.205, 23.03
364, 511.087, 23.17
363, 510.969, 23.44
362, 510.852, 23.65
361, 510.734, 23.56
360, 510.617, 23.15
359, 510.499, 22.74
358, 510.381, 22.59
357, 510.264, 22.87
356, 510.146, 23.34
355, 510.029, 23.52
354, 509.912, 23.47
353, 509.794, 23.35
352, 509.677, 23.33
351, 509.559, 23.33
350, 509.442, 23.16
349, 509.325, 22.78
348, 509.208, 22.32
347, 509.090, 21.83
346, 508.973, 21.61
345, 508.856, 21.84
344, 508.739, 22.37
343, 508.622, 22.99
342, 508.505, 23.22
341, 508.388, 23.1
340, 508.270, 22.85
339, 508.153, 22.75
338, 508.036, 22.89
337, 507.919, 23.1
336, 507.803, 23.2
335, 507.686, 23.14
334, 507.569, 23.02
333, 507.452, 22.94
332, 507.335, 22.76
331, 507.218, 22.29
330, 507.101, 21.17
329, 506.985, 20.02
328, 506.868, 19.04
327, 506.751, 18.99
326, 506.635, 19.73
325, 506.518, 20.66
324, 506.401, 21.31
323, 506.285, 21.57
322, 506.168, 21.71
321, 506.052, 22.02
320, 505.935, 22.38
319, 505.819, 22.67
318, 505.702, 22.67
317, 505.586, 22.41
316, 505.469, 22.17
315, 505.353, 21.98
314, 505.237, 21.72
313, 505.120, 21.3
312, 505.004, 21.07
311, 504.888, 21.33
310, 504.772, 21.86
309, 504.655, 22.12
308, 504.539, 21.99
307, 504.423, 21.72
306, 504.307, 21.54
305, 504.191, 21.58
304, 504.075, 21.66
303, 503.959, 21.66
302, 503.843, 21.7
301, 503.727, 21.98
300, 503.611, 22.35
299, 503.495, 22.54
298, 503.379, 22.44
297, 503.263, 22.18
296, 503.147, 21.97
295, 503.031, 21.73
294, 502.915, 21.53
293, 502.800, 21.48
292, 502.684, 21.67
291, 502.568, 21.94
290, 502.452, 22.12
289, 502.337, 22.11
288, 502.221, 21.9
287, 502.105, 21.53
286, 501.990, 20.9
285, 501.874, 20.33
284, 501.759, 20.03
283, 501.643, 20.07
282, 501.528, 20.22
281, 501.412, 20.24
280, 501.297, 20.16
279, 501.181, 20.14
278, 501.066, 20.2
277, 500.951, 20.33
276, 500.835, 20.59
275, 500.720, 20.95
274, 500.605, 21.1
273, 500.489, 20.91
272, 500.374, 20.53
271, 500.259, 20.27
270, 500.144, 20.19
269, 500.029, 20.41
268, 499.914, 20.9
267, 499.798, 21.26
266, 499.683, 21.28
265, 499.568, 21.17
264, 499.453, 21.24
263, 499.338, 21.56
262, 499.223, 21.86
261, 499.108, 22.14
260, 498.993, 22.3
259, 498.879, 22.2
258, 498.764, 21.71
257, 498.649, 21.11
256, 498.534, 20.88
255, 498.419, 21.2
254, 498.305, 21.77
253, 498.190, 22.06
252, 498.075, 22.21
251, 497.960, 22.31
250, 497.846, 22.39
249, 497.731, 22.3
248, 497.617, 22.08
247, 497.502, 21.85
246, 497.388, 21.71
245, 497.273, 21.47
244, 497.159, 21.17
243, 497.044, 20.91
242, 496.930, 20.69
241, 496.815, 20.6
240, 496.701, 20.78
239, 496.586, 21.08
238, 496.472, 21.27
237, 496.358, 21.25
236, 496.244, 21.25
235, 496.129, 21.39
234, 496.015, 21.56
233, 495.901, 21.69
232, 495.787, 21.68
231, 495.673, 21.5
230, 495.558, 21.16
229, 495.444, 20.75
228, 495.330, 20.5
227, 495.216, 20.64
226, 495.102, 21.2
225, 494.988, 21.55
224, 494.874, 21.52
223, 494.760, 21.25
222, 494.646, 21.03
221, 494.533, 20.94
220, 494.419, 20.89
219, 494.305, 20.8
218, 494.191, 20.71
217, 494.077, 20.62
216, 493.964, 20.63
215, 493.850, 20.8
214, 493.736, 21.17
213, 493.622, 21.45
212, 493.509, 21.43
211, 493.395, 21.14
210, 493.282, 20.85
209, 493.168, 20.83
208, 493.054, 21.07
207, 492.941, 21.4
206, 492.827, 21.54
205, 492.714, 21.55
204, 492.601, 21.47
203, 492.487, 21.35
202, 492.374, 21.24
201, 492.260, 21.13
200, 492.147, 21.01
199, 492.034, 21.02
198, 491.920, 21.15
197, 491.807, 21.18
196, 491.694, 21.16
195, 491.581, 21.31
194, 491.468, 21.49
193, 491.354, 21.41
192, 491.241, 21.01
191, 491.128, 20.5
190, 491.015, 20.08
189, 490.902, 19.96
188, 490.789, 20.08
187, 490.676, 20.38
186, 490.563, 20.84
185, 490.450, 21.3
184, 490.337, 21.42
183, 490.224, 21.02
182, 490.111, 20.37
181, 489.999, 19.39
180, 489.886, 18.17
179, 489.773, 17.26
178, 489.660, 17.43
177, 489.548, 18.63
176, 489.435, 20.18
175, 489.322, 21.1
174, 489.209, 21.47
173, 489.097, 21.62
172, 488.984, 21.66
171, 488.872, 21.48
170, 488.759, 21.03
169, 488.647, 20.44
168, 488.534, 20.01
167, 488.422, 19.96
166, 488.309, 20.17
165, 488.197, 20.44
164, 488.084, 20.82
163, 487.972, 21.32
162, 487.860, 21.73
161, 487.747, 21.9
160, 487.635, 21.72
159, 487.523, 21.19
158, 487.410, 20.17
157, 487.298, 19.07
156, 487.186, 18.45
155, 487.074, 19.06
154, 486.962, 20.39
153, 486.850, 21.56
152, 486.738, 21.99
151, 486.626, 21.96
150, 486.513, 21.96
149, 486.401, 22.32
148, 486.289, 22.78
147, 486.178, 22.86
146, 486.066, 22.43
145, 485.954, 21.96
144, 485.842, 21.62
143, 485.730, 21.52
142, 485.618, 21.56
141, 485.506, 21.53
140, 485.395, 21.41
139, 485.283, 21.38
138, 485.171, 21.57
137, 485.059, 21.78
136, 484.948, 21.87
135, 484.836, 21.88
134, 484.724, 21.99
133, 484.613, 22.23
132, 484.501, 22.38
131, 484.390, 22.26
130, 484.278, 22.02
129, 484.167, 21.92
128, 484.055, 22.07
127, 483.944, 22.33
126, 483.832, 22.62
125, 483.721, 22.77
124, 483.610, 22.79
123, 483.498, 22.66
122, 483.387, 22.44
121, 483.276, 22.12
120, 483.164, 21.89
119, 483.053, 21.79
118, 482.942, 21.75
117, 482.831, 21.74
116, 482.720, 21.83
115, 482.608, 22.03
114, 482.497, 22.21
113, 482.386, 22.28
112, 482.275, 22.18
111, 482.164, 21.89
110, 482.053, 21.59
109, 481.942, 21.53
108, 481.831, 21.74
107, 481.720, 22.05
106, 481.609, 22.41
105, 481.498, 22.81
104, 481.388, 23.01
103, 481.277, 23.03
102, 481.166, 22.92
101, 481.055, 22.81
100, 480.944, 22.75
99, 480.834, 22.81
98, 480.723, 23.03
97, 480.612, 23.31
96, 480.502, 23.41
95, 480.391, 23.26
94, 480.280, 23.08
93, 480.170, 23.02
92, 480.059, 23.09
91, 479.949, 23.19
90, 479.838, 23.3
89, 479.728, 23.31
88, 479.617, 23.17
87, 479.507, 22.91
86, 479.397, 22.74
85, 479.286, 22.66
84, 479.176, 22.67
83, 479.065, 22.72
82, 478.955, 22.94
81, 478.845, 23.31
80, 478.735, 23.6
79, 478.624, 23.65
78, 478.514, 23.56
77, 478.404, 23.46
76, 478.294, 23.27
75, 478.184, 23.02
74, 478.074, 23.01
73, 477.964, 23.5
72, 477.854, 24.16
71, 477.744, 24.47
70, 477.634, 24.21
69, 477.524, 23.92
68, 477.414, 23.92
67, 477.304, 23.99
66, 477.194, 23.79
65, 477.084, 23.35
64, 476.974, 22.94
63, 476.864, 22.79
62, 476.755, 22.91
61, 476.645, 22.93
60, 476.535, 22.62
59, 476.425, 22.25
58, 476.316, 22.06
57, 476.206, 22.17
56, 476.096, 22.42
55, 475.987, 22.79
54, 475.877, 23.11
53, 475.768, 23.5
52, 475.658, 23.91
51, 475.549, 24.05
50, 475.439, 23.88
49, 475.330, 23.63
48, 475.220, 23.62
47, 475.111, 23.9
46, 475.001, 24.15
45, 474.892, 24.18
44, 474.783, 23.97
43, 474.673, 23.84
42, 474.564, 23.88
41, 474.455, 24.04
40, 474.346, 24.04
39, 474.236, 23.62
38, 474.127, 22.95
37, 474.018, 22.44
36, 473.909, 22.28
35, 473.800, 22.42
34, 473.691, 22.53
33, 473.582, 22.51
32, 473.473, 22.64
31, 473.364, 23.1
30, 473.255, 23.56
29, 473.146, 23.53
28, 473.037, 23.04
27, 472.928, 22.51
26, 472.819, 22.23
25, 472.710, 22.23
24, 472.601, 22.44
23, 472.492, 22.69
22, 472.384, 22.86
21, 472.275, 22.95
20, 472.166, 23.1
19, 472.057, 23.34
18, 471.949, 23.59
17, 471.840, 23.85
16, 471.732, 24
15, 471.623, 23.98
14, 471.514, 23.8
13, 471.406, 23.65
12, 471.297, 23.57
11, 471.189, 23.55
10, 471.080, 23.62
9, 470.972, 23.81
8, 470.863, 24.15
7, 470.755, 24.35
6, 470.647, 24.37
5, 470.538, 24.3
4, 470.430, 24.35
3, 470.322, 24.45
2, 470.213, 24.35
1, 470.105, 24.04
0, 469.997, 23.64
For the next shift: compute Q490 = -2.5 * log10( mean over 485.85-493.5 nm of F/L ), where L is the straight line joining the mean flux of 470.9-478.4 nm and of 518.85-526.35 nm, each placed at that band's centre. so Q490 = 0.19 mag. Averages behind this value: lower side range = 23.3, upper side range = 28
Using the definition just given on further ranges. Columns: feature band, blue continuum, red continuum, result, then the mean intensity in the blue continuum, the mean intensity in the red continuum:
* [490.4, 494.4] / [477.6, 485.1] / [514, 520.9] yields 0.151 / 22.7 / 27.4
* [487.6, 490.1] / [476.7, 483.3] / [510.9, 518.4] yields 0.156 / 22.9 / 25.2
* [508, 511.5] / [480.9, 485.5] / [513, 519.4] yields 0.121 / 22.2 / 26.5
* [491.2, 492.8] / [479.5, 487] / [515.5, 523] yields 0.130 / 22.3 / 29.2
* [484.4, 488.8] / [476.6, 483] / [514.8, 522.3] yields 0.126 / 22.9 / 28.6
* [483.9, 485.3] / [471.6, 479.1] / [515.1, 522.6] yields 0.116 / 23.3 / 28.9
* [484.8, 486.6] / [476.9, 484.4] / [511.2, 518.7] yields 0.063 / 22.8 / 25.5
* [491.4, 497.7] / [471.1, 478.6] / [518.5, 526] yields 0.196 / 23.3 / 28.3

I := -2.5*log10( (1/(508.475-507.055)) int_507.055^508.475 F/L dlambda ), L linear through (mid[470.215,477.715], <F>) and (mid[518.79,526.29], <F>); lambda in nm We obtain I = 0.170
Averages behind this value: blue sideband 23.4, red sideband 28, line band 22.8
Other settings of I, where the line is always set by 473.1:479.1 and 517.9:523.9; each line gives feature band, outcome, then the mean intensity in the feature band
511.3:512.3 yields 0.21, 23.4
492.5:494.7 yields 0.22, 21.1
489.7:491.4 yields 0.25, 20.2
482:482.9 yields 0.11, 22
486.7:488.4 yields 0.21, 20.6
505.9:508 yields 0.27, 21.6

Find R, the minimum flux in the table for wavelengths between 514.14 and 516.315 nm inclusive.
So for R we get 23.83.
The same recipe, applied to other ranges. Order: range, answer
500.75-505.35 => 20.03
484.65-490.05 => 17.26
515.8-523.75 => 25.73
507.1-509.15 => 21.17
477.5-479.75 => 22.66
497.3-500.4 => 20.19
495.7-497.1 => 20.6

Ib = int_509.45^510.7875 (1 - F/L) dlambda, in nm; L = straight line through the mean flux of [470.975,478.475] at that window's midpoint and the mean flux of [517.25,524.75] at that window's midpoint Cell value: 0.218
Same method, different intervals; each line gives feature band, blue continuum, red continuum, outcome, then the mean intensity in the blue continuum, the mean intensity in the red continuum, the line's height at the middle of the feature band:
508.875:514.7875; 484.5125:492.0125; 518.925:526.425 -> 0.546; 20.9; 27.9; 25.7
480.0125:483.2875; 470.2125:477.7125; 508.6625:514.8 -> 0.128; 23.4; 23.3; 23.4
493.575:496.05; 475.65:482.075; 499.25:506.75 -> 0.094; 23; 21.3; 21.9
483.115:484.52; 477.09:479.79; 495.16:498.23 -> 0.030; 23.4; 21.4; 22.8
